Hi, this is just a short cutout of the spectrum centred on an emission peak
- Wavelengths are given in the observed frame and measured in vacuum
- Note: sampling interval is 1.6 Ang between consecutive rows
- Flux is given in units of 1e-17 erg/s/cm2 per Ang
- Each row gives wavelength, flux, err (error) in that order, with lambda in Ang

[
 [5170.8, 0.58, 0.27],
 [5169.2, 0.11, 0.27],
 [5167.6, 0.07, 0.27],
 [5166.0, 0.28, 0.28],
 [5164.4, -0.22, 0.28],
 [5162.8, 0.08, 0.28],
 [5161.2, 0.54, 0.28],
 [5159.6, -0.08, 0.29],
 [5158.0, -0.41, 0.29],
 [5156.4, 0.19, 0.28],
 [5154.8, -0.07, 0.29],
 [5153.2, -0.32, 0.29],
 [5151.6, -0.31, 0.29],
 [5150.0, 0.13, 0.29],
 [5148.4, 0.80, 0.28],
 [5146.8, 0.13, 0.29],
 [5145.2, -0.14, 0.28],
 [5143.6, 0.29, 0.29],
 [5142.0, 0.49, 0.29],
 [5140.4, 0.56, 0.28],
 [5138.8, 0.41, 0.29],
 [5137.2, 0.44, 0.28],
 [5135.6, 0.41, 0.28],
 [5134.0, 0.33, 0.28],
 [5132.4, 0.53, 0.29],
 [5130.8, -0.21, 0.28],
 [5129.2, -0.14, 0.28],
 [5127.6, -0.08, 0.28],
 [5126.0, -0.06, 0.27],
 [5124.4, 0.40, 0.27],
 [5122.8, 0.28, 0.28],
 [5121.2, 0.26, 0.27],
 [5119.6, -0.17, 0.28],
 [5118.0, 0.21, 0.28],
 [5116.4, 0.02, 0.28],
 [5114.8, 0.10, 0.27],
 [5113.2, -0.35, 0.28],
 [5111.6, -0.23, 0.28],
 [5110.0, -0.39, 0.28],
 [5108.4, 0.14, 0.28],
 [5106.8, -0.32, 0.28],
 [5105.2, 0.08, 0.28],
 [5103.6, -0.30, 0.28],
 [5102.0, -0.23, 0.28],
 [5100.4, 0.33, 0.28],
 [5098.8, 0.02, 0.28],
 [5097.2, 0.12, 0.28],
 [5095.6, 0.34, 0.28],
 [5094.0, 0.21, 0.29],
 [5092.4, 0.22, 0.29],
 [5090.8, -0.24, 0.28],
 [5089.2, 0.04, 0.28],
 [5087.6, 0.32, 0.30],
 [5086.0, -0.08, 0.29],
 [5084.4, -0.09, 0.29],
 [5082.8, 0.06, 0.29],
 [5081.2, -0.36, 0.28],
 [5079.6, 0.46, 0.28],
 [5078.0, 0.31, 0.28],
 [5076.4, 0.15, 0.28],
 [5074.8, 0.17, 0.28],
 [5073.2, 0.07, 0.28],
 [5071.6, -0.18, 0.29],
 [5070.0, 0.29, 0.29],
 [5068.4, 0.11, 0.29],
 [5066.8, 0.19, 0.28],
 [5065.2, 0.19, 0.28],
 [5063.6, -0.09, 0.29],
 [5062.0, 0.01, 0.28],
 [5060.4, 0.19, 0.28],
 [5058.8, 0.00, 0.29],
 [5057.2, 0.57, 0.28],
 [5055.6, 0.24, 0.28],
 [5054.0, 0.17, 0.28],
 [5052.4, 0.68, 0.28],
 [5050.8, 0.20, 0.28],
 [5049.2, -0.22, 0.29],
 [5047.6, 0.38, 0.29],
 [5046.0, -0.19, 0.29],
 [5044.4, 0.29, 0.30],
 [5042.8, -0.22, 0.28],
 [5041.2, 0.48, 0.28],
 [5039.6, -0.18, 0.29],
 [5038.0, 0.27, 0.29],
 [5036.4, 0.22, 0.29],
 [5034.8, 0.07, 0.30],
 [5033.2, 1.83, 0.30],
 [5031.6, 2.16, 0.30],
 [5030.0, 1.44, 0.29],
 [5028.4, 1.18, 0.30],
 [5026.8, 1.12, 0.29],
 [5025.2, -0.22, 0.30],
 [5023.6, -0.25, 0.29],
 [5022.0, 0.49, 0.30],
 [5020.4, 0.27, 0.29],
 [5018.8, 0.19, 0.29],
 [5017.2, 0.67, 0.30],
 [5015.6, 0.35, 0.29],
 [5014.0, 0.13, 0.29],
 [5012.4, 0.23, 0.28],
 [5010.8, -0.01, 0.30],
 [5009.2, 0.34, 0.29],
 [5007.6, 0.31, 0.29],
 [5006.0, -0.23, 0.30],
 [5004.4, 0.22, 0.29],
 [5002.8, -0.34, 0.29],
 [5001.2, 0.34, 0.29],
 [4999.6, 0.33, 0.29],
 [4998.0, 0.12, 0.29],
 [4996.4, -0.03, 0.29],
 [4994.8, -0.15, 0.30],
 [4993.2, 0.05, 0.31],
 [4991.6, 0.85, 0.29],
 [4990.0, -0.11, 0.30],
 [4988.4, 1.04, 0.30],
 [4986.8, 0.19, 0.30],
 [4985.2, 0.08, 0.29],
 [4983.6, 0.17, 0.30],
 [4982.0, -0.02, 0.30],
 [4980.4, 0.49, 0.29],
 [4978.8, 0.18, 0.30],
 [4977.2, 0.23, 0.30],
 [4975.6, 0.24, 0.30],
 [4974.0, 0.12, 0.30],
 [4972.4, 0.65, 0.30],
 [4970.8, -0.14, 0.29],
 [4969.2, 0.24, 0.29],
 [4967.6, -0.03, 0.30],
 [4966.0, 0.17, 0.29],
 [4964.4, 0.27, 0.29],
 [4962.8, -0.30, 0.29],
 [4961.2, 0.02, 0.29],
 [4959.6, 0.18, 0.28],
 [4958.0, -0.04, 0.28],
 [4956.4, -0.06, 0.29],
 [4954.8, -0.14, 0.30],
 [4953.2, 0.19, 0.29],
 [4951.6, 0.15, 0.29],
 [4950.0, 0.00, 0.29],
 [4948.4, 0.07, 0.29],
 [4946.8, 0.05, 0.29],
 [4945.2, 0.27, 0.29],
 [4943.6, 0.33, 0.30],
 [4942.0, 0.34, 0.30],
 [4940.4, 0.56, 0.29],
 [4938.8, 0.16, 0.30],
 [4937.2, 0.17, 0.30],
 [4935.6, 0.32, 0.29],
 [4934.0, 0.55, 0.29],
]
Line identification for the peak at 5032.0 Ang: [O II]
